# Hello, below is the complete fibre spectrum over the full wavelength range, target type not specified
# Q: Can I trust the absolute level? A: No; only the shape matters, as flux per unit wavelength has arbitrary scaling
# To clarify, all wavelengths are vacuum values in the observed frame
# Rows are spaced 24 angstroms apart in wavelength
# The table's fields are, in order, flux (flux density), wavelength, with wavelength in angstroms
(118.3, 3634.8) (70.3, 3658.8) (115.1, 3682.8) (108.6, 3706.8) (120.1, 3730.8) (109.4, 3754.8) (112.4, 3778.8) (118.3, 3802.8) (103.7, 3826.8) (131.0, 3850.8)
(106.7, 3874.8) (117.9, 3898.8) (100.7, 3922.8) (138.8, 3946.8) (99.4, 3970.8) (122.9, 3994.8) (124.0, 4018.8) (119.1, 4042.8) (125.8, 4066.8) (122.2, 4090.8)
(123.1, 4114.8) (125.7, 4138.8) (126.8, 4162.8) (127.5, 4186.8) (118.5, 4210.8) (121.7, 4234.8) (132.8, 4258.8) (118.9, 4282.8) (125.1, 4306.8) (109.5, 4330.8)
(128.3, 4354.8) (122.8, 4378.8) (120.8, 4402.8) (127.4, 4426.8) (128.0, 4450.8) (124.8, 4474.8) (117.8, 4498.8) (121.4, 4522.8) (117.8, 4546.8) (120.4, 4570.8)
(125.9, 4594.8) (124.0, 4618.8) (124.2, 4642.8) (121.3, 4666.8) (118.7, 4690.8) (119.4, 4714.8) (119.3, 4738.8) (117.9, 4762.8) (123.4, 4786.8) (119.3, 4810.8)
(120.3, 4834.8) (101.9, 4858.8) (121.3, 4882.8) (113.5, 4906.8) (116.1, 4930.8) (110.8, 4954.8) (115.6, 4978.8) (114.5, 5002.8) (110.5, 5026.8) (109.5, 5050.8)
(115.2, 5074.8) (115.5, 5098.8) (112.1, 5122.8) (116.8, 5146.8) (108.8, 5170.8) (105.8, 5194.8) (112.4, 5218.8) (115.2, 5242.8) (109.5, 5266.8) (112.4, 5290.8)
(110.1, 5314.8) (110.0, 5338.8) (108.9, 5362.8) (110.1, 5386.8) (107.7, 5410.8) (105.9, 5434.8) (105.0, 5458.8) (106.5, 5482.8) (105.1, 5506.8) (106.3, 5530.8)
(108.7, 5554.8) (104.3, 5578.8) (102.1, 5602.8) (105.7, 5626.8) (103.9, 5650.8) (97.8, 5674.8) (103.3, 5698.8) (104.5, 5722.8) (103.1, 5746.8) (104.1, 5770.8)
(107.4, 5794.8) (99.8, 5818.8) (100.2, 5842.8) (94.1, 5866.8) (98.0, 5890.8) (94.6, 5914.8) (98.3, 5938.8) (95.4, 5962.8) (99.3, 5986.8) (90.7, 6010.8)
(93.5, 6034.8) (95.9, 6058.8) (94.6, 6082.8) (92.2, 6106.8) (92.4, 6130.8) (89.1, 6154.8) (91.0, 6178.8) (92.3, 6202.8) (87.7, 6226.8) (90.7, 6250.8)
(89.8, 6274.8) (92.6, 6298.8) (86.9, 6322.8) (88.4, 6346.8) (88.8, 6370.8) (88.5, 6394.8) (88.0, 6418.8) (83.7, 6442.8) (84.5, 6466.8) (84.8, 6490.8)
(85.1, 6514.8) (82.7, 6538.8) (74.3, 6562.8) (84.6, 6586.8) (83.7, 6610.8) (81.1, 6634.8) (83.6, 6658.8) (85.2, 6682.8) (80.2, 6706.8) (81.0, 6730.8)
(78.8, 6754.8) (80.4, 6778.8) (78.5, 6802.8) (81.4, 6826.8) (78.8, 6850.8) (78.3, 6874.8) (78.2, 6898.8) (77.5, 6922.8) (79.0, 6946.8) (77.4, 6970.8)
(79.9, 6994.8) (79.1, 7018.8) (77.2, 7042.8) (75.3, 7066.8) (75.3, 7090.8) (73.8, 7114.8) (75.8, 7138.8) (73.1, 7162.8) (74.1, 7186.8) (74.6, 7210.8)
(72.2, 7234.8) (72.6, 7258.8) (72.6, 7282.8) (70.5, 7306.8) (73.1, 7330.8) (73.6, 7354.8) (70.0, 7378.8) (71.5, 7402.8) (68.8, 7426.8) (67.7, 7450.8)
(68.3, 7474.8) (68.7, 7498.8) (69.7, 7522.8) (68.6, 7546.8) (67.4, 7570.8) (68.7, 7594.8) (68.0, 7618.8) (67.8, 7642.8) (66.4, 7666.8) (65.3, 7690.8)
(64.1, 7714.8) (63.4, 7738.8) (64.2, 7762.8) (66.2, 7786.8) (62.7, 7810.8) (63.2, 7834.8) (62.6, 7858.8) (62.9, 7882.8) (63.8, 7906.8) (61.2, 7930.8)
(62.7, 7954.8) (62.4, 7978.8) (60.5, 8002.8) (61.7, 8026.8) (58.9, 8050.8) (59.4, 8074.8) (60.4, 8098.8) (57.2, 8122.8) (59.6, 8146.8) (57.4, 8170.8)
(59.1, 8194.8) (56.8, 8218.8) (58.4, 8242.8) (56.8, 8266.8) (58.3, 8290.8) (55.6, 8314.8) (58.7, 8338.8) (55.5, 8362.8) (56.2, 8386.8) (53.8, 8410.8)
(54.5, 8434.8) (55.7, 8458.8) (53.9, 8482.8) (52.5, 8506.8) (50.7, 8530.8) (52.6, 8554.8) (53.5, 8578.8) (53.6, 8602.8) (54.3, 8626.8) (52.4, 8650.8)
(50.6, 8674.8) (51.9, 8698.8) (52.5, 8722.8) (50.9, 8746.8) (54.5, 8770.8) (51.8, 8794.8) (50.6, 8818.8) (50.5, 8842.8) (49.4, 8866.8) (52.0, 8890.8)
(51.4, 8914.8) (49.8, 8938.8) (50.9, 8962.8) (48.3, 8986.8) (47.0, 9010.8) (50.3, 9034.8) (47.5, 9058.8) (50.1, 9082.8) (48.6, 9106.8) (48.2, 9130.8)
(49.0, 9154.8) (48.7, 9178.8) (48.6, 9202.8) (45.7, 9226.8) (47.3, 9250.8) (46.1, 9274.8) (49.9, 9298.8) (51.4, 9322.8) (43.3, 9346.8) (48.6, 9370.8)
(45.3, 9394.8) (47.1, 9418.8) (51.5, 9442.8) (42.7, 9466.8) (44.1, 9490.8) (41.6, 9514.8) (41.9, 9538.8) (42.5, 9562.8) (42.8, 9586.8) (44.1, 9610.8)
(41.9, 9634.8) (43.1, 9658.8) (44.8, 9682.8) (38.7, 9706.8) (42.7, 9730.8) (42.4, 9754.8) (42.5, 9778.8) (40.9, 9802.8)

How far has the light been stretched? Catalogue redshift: -0.001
